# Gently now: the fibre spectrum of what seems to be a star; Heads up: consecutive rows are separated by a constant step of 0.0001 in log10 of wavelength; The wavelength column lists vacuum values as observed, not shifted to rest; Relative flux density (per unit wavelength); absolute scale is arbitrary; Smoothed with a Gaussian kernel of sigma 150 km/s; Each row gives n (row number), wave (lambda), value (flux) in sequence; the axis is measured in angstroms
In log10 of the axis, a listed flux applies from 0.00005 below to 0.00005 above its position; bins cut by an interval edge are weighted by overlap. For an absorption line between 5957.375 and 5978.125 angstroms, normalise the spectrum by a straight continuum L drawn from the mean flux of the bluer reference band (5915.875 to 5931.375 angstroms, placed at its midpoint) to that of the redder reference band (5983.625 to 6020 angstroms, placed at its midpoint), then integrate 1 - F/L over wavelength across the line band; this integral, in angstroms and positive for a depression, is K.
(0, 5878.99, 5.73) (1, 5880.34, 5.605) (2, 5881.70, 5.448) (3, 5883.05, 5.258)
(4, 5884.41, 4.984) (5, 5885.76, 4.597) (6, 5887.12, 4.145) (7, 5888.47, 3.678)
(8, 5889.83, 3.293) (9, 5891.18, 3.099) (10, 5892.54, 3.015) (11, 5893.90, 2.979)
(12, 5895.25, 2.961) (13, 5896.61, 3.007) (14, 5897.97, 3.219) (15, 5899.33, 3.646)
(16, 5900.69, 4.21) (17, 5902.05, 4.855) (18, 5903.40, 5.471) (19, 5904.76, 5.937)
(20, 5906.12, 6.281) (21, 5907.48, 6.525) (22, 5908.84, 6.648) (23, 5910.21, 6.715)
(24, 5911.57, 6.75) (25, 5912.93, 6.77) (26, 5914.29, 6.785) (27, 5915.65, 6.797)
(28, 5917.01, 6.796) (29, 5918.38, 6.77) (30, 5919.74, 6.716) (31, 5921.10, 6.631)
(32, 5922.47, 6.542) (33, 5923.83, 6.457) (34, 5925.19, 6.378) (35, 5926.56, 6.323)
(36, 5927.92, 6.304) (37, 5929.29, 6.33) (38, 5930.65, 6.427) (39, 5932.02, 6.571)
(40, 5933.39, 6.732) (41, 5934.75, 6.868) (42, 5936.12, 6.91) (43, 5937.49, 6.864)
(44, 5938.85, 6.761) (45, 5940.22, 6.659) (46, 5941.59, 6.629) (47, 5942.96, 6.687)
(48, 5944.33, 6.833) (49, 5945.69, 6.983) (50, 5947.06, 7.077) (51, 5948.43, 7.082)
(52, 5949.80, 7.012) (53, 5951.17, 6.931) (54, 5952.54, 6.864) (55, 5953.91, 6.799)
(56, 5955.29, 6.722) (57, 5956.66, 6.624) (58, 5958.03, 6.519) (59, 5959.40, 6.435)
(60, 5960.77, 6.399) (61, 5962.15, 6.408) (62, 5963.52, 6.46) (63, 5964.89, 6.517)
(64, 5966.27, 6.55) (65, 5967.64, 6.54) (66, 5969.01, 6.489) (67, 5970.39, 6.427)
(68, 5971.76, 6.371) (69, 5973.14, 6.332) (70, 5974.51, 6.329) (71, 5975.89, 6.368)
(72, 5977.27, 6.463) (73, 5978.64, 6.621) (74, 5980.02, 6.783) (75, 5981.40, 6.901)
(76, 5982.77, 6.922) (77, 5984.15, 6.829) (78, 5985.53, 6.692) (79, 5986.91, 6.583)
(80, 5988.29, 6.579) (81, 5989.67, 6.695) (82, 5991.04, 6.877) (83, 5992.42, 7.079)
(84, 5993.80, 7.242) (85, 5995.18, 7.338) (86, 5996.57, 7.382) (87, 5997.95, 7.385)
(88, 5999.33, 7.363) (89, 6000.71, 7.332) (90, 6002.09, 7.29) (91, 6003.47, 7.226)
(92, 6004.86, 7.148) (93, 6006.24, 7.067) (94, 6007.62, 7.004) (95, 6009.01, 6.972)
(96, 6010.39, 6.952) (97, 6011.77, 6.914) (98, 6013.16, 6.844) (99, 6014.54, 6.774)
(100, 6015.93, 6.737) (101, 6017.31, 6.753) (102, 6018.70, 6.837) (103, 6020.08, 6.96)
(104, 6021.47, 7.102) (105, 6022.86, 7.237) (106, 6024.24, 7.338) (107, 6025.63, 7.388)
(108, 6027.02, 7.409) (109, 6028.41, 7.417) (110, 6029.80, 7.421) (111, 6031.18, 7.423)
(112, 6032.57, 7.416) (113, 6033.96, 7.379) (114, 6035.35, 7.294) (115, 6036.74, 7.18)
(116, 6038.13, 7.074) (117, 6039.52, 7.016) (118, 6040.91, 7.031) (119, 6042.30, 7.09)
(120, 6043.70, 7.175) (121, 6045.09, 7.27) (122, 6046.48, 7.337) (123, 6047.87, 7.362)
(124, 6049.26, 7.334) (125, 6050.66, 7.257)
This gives 1.06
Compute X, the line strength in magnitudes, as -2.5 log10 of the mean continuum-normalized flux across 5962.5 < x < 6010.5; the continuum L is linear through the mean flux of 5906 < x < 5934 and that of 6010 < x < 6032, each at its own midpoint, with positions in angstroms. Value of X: 0.02 mag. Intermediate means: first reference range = 6.59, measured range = 6.83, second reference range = 7.1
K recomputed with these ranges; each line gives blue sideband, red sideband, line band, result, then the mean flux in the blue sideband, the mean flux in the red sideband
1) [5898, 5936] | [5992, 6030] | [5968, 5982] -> 0.6 angstroms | 6.23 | 7.13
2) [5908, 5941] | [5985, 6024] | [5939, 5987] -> 1.2 angstroms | 6.64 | 7.02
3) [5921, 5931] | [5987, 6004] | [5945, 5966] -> 0.0 angstroms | 6.41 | 7.13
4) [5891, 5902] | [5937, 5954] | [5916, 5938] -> -4.4 angstroms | 3.36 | 6.87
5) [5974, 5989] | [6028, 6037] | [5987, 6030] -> -0.4 angstroms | 6.64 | 7.37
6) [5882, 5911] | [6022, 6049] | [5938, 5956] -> -4.3 angstroms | 4.52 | 7.28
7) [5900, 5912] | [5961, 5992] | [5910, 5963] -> -4.2 angstroms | 5.91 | 6.58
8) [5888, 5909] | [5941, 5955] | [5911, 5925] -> -3.7 angstroms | 4.25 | 6.89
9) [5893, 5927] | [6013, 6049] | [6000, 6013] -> -0.4 angstroms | 5.67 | 7.17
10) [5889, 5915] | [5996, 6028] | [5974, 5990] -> -0.4 angstroms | 4.85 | 7.11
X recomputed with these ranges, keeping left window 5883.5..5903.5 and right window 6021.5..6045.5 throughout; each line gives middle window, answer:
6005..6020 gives -0.03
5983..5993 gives -0.11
